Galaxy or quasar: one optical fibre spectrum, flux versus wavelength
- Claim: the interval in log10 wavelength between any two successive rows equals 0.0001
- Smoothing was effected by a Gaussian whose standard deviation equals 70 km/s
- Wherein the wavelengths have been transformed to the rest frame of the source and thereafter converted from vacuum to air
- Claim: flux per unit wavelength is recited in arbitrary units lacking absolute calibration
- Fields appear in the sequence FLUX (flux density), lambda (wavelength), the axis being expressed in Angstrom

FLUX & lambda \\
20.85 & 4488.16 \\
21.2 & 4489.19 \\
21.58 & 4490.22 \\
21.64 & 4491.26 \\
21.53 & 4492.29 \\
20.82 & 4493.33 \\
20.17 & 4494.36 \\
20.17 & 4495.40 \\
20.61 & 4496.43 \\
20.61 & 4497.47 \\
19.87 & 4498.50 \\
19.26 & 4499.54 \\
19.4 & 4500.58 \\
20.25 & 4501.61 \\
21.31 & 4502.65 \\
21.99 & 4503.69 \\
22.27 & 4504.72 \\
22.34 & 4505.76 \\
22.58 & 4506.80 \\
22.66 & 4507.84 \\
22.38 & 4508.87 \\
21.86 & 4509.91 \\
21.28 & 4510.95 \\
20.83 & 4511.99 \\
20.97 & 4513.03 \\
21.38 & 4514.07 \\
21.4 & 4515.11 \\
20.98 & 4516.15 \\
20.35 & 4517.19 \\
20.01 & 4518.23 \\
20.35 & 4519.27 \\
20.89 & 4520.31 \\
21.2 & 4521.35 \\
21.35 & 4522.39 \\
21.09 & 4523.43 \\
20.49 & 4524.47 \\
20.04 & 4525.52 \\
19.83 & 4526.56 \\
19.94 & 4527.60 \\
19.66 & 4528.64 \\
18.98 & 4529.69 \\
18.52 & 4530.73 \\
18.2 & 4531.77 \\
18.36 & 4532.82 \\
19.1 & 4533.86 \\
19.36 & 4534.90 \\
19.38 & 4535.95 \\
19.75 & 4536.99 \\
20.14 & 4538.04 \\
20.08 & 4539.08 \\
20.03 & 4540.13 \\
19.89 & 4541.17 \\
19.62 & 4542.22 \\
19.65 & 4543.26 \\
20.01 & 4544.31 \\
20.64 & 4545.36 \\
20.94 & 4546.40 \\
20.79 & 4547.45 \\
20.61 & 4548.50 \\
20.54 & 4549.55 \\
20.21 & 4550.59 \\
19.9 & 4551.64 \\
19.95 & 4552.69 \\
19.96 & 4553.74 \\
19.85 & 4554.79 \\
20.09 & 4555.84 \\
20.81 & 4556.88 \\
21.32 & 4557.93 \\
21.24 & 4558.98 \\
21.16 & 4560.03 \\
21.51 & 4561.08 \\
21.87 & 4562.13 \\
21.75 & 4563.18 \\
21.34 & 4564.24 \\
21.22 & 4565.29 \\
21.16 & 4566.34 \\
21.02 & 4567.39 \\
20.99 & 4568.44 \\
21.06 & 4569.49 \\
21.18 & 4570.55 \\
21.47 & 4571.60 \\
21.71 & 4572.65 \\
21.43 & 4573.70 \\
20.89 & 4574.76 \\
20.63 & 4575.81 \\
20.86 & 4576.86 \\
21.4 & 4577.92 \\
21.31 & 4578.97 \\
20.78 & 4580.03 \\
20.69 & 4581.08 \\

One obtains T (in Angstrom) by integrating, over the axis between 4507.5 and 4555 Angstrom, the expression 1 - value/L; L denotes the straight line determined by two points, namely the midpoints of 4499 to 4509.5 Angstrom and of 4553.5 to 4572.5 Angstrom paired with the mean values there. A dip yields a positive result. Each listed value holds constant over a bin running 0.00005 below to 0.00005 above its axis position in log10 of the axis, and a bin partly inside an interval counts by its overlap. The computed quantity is 2.2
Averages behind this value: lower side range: 21.4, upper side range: 21.1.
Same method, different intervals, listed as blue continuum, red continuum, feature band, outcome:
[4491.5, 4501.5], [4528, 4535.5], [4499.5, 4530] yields -2.13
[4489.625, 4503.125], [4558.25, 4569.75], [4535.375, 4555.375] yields 0.95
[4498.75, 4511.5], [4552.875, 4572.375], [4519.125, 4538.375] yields 1.32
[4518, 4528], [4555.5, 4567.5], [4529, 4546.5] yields 1.07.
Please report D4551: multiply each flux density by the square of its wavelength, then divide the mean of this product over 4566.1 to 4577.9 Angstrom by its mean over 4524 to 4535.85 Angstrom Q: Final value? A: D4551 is 1.12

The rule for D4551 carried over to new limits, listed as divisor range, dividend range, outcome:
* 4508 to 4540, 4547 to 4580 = 1.05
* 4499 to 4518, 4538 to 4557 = 0.97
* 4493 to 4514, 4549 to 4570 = 1.01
